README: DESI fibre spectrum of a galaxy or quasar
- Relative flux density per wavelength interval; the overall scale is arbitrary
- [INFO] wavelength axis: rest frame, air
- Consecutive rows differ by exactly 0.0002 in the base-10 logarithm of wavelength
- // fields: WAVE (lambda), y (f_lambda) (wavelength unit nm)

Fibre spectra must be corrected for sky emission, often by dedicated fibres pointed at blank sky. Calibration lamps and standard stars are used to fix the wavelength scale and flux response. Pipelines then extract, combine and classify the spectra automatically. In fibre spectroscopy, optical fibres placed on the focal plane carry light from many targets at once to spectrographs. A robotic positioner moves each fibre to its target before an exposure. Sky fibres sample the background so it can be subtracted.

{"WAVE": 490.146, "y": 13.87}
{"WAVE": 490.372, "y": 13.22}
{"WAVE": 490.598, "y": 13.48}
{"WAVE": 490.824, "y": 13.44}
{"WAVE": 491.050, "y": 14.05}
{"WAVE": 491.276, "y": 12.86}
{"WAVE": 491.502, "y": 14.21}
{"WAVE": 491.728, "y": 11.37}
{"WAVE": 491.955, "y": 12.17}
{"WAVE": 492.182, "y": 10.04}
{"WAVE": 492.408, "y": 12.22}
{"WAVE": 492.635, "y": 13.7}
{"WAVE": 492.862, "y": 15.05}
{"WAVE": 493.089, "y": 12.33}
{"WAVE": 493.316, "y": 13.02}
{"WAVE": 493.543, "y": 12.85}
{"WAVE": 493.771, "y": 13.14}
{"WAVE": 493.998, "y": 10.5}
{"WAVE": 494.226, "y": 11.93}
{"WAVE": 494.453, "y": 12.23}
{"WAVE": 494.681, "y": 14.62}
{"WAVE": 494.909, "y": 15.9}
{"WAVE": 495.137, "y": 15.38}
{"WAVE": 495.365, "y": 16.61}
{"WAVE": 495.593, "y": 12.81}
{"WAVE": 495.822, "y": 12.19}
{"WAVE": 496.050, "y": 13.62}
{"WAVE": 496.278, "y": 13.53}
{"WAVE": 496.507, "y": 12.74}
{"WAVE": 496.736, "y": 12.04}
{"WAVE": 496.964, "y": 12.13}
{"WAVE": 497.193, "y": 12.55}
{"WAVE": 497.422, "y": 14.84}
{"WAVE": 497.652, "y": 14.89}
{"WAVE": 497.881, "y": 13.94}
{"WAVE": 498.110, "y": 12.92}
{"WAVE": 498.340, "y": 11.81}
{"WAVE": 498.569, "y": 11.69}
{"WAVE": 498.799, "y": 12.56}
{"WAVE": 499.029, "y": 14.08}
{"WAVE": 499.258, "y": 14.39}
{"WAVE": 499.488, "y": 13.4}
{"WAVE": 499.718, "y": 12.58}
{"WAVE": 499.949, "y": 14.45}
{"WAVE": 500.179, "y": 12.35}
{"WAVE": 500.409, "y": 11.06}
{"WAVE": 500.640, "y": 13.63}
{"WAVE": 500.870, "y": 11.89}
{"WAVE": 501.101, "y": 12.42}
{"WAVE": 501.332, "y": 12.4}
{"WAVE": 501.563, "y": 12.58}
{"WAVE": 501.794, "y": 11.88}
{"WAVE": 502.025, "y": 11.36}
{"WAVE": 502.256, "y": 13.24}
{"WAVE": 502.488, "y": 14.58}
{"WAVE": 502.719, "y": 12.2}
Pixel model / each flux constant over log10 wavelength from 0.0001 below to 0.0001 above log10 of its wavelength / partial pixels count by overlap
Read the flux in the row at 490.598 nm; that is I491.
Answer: 13.48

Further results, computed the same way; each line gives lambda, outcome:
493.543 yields 12.85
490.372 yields 13.22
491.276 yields 12.86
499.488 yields 13.4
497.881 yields 13.94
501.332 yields 12.4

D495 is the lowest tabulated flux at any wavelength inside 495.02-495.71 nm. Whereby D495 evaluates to 12.81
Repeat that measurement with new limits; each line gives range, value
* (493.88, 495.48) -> 10.5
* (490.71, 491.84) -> 11.37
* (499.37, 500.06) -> 12.58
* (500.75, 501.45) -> 11.89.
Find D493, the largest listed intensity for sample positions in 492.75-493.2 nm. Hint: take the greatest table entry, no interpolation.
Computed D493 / 15.05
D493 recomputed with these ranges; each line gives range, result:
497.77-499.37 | 14.39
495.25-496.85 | 16.61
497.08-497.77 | 14.89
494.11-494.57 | 12.23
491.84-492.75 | 13.7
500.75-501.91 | 12.58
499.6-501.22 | 14.45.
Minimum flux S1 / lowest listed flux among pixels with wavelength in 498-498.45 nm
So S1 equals 11.81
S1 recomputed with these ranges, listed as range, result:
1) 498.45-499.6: 11.69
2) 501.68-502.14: 11.36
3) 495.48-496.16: 12.19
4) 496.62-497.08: 12.04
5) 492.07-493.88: 10.04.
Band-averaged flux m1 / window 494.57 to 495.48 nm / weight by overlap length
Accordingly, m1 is 15.6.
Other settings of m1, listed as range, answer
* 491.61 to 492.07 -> 11.8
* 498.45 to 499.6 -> 13.2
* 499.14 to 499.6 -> 13.9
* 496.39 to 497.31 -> 12.4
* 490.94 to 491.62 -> 13.7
